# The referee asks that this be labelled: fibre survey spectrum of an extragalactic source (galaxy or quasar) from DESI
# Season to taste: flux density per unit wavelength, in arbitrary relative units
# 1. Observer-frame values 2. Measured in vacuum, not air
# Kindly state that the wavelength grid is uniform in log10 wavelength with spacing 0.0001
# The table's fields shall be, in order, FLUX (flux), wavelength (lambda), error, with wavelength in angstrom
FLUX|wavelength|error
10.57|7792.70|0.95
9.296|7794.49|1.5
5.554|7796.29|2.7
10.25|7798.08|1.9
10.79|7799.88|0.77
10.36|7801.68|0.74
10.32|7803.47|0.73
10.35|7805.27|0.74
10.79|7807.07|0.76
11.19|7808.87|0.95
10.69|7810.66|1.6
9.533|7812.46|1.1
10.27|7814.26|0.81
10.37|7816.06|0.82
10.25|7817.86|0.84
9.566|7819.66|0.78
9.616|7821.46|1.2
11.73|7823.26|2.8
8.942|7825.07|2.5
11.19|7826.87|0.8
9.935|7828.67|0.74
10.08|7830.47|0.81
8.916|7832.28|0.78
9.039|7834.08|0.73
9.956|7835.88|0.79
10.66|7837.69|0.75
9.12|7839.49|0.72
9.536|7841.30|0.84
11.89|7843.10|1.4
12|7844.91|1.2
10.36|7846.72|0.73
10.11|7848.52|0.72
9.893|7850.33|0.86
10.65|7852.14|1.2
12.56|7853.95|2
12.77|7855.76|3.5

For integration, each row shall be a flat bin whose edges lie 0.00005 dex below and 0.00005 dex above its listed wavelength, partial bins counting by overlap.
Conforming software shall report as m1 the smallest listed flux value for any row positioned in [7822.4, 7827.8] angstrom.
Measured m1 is 8.942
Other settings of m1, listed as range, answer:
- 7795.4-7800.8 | 5.554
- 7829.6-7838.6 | 8.916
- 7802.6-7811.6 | 10.32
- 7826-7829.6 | 9.935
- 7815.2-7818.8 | 10.25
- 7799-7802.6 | 10.36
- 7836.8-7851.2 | 9.12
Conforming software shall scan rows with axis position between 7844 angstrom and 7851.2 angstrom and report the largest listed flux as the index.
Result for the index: 12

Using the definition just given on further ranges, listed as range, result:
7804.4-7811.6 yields 11.19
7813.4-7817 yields 10.37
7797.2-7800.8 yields 10.79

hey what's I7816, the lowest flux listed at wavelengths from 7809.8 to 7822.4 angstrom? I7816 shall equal 9.533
